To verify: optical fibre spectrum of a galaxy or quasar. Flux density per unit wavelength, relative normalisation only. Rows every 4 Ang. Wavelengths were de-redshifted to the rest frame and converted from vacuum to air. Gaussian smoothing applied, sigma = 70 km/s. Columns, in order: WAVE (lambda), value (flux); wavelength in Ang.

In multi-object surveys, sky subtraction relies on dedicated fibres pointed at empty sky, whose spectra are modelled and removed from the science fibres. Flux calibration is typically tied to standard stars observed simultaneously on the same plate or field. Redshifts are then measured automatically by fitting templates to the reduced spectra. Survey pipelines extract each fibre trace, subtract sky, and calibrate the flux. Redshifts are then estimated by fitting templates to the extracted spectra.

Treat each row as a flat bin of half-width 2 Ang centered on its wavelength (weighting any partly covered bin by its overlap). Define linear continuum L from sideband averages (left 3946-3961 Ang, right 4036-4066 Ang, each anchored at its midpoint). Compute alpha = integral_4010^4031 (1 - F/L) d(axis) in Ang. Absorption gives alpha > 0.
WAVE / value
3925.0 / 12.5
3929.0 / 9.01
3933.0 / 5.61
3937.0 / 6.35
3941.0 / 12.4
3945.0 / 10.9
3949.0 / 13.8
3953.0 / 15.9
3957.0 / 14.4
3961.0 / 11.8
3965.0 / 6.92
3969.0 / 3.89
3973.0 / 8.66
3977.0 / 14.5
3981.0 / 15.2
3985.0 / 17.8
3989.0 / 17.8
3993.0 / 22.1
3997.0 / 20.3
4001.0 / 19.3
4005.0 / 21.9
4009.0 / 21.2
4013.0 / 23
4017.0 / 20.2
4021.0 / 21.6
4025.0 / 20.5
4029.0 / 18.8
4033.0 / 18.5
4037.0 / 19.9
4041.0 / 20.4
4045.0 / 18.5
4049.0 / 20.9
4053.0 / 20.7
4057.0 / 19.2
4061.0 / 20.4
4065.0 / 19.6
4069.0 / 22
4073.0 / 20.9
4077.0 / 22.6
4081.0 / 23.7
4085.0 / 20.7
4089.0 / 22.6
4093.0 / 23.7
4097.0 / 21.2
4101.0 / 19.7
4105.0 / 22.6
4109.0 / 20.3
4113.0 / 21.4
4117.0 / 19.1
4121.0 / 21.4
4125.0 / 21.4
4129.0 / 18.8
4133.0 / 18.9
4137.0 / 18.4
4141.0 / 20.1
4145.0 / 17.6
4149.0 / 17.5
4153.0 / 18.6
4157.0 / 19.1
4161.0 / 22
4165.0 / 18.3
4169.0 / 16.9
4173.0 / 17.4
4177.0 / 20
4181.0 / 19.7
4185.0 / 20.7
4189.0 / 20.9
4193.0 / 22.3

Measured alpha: -3.2 Ang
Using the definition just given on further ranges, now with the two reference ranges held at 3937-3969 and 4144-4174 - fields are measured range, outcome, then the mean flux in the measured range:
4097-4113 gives -4.18 Ang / 21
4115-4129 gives -2.56 Ang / 20.4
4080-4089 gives -3.50 Ang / 22.1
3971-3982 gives -0.29 Ang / 12.6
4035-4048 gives -4.73 Ang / 19.7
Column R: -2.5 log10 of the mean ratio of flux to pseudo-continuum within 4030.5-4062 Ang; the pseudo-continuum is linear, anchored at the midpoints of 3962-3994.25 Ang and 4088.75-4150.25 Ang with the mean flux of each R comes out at -0.193 mag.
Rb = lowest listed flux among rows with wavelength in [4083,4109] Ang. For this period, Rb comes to 19.7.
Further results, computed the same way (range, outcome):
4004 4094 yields 18.5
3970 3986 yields 8.66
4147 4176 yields 16.9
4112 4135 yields 18.8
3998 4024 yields 19.3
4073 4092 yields 20.7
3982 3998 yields 17.8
